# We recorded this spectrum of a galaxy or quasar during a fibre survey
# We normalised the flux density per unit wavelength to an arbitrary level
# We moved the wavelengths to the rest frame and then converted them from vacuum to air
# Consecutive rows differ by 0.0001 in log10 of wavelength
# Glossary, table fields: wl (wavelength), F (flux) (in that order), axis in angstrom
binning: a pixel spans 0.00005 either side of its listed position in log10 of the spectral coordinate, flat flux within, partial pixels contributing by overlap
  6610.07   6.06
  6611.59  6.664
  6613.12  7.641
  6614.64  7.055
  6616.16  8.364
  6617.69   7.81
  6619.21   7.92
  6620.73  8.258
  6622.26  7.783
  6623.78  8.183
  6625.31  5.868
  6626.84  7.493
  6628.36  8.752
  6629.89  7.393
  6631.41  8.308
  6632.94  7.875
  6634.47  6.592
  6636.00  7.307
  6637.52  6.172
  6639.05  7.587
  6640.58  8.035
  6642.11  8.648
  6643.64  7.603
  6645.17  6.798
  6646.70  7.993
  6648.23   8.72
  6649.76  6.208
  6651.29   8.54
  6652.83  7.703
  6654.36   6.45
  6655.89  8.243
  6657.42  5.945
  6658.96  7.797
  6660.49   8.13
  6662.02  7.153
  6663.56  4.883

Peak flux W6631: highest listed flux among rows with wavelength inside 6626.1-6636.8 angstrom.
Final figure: 8.752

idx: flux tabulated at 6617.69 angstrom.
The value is 7.81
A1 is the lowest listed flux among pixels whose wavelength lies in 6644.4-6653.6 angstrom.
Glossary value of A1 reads 6.208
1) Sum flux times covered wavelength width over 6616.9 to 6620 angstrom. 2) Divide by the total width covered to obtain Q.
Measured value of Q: 7.88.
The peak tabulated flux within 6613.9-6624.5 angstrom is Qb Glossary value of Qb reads 8.364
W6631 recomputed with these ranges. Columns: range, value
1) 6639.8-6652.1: 8.72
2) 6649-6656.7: 8.54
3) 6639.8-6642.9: 8.648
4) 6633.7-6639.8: 7.587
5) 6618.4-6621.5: 8.258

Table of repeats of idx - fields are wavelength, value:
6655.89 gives 8.243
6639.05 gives 7.587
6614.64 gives 7.055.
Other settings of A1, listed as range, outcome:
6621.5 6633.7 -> 5.868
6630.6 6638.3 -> 6.172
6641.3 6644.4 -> 7.603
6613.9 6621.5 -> 7.055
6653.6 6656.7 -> 6.45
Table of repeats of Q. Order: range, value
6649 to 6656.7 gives 7.42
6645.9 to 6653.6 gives 7.82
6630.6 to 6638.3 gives 7.26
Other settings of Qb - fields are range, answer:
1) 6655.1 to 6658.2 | 8.243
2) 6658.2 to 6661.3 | 8.13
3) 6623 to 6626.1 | 8.183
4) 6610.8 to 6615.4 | 7.641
